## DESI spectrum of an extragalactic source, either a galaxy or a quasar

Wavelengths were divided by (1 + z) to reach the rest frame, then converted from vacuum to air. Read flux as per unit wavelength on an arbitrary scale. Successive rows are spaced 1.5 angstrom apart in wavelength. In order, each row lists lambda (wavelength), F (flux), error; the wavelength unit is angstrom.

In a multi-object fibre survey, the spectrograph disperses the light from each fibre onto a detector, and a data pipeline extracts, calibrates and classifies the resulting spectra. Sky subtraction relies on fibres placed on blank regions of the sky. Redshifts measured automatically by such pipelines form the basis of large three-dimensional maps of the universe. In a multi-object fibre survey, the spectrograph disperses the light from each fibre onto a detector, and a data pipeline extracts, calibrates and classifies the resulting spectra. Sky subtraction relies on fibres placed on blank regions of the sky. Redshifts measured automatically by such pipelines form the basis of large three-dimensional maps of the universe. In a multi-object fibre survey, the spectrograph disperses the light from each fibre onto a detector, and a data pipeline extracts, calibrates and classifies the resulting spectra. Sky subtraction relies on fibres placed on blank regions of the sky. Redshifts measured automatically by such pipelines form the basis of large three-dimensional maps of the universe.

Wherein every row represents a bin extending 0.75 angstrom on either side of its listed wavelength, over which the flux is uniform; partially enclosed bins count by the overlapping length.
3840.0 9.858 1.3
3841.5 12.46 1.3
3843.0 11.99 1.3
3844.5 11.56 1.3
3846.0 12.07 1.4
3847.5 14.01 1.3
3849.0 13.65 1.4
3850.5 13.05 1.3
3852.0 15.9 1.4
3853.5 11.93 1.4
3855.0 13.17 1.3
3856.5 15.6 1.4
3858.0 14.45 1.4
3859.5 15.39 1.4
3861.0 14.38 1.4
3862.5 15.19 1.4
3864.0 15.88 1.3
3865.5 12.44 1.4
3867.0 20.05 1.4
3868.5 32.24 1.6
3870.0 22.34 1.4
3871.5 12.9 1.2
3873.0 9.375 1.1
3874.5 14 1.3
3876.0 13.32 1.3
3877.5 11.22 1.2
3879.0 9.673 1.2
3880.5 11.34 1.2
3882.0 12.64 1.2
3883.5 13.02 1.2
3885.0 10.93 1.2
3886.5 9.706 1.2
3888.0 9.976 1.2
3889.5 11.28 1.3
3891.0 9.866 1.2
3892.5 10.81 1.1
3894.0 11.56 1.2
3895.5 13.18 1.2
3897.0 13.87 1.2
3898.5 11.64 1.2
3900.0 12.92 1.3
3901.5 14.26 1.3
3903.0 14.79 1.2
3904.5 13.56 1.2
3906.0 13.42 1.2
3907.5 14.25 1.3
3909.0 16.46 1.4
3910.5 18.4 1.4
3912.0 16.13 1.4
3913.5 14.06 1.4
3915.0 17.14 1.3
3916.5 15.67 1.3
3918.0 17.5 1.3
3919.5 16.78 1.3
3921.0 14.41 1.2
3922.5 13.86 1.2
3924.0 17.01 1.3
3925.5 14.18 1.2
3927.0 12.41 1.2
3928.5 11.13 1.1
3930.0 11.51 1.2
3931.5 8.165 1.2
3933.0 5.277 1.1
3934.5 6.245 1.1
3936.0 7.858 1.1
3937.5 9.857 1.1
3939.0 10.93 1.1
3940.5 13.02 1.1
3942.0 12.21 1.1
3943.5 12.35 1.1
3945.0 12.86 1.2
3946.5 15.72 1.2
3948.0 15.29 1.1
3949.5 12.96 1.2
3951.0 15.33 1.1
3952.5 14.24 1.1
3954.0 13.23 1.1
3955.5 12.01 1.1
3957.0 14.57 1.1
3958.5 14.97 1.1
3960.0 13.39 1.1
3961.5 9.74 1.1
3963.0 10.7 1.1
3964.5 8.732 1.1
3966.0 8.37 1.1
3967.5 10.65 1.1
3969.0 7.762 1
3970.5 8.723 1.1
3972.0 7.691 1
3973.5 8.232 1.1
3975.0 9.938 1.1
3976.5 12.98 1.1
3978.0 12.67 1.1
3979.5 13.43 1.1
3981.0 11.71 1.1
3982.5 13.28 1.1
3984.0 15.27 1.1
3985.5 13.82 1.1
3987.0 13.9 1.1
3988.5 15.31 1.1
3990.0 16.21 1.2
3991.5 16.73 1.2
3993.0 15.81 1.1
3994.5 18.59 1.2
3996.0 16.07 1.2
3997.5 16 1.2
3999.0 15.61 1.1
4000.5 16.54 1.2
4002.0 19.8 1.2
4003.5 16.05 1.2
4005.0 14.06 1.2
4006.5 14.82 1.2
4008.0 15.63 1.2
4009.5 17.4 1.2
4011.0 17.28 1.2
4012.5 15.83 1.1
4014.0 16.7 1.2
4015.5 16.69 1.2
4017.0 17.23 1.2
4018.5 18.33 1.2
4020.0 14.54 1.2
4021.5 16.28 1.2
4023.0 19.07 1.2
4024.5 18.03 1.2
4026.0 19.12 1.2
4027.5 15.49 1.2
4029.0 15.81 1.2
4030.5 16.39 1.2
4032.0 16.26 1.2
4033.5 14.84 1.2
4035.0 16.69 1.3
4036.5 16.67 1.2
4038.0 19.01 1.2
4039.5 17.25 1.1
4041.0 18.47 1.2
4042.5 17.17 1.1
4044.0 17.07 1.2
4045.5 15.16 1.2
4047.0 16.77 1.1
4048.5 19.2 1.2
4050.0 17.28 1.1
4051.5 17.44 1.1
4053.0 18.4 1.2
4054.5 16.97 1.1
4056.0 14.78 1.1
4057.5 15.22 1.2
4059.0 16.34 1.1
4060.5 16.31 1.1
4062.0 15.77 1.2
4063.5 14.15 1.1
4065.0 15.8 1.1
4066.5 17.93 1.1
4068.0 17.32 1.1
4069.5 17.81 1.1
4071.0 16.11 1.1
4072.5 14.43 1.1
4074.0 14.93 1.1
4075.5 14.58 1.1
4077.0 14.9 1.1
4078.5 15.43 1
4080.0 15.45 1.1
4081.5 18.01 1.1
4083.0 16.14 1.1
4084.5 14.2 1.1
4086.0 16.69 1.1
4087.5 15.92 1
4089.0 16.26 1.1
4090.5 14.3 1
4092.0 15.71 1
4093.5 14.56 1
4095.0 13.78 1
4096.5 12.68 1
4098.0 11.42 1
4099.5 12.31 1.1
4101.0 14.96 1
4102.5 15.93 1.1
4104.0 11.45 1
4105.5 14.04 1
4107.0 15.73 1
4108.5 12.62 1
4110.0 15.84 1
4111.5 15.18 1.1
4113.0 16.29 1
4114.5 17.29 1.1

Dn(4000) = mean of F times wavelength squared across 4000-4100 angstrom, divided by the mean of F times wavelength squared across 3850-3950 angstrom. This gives 1.3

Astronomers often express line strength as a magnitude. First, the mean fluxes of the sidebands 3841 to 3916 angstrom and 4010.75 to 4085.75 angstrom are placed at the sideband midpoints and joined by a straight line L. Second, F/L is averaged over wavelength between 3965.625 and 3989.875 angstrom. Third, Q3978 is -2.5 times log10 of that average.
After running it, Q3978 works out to 0.31 mag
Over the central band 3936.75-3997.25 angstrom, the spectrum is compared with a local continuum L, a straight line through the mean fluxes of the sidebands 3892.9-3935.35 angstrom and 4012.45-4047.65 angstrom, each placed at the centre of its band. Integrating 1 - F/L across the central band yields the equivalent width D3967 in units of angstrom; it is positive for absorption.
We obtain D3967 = 9.3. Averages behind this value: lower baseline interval 13.5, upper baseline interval 16.9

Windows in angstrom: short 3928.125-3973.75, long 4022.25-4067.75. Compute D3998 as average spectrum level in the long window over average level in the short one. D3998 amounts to 1.51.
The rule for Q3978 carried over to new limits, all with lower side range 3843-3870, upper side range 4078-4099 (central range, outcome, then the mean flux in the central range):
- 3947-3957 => 0.10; 13.9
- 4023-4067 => -0.12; 16.8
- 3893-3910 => 0.13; 13.7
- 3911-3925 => -0.04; 15.9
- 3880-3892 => 0.36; 11.1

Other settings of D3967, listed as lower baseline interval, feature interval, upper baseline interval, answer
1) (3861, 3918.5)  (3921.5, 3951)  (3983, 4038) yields 6.20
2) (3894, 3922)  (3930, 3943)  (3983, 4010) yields 4.96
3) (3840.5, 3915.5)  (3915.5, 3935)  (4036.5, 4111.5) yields 2.07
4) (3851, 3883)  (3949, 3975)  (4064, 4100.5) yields 6.66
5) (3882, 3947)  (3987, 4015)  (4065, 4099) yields -4.31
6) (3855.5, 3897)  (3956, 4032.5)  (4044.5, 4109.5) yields 1.83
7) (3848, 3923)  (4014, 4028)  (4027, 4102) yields -1.53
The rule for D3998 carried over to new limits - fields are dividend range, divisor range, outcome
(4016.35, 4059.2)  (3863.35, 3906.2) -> 1.25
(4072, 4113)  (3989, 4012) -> 0.90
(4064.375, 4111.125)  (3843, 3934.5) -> 1.10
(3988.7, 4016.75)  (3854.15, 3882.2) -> 1.09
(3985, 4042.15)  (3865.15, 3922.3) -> 1.17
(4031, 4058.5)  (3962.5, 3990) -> 1.48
